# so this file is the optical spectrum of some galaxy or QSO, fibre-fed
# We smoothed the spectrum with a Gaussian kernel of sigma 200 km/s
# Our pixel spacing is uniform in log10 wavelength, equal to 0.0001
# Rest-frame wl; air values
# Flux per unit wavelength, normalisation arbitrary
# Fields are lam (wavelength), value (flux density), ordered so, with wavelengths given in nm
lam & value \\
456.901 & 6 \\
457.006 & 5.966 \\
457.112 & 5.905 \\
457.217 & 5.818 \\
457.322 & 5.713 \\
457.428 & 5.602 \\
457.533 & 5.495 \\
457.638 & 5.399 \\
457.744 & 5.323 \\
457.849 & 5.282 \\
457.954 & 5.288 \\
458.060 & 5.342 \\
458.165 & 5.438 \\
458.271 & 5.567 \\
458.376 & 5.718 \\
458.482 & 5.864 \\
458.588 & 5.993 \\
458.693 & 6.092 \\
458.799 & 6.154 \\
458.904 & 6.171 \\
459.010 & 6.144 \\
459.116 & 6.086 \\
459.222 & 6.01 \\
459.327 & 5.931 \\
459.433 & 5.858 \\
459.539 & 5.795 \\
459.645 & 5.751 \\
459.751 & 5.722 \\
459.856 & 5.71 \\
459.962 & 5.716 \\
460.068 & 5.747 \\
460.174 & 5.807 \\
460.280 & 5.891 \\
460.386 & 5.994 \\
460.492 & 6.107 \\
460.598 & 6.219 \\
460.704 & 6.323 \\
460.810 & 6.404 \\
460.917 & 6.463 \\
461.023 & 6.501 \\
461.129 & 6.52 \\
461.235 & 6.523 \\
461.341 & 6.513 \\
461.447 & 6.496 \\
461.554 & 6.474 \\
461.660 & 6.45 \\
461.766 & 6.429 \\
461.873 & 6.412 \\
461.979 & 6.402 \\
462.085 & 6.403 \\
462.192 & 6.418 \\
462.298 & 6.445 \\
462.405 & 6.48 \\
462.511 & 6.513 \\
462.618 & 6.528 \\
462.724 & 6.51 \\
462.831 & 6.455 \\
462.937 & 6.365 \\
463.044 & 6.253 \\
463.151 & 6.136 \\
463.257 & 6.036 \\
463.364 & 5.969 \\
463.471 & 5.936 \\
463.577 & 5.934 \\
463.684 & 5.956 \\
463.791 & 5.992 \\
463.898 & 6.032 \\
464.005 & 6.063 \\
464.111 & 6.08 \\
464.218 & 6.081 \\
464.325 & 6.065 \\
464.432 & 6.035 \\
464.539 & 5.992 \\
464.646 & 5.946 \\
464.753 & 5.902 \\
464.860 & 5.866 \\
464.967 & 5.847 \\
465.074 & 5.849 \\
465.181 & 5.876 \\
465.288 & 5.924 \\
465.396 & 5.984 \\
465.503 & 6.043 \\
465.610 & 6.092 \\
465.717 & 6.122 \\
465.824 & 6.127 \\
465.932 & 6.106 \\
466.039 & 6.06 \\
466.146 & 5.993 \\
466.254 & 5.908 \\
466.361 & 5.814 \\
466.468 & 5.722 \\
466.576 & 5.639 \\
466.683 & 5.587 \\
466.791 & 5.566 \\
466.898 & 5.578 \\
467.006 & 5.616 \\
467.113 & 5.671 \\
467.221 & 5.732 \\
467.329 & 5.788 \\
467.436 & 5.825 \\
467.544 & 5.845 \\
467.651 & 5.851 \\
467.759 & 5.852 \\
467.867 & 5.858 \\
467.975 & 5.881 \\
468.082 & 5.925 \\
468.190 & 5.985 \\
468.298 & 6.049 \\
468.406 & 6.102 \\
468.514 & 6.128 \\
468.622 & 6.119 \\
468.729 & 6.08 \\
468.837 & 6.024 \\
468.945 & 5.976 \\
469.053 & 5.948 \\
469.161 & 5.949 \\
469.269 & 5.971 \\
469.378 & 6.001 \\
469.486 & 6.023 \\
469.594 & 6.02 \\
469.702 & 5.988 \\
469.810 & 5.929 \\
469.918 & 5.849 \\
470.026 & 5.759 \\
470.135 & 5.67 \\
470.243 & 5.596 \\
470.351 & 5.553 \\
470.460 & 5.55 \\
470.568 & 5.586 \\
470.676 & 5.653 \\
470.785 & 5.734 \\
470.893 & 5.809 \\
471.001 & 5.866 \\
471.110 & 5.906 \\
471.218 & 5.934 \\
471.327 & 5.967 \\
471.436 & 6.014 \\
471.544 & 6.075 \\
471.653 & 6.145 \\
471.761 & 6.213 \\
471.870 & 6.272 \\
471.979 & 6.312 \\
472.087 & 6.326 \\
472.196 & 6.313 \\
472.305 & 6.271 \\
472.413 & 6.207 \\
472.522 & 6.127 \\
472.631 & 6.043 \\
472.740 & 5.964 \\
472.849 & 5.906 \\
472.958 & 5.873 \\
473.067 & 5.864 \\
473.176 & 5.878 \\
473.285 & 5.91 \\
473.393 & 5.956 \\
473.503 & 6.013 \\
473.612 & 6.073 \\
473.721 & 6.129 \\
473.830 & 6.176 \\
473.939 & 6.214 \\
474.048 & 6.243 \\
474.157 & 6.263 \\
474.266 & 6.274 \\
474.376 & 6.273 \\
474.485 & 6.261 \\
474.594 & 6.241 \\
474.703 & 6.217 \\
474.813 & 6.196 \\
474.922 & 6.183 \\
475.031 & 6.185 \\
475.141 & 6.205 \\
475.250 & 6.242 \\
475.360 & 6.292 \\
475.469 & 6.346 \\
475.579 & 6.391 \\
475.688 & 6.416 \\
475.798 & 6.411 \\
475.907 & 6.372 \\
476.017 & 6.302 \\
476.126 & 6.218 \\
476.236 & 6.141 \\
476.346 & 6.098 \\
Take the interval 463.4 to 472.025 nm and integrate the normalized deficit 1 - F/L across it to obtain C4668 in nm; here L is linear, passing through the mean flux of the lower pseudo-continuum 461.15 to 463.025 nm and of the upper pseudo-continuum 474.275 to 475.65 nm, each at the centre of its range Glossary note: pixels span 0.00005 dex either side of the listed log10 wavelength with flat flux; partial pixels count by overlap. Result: 0.61 nm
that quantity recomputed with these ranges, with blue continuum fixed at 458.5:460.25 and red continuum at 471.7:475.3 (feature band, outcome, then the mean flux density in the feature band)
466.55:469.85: 0.09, 5.89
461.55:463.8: -0.12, 6.3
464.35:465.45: 0.01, 5.92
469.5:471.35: 0.09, 5.79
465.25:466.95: 0.04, 5.89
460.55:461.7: -0.10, 6.44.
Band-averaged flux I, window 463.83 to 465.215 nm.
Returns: 5.97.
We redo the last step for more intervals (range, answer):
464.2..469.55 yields 5.92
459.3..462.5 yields 6.2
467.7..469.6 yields 5.99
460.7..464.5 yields 6.29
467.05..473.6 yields 5.94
